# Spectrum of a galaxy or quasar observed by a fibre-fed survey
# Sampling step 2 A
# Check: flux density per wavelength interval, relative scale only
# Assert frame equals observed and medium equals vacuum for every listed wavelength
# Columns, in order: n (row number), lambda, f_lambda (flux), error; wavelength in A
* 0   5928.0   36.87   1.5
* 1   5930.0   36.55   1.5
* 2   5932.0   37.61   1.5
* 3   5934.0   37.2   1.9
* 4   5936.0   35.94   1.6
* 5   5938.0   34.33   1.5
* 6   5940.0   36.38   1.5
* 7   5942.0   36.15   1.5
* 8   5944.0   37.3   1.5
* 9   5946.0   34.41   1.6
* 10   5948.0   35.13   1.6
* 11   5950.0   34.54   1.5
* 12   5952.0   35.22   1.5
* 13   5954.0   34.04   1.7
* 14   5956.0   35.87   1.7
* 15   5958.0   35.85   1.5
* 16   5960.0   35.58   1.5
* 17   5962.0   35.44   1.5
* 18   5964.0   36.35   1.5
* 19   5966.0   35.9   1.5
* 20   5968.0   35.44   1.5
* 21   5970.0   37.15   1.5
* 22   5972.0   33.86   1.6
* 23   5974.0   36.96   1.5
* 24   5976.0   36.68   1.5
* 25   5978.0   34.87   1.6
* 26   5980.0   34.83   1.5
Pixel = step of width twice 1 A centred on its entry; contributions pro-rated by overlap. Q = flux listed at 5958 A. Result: 35.85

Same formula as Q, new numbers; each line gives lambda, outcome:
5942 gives 36.15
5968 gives 35.44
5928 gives 36.87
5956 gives 35.87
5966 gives 35.9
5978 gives 34.87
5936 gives 35.94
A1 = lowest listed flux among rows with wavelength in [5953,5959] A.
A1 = 34.04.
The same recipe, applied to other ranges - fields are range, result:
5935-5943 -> 34.33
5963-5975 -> 33.86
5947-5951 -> 34.54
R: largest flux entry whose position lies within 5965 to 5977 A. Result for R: 37.15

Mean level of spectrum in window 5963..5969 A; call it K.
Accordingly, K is 35.9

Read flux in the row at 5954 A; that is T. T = 34.04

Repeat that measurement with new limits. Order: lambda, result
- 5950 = 34.54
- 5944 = 37.3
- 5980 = 34.83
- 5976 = 36.68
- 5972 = 33.86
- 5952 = 35.22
